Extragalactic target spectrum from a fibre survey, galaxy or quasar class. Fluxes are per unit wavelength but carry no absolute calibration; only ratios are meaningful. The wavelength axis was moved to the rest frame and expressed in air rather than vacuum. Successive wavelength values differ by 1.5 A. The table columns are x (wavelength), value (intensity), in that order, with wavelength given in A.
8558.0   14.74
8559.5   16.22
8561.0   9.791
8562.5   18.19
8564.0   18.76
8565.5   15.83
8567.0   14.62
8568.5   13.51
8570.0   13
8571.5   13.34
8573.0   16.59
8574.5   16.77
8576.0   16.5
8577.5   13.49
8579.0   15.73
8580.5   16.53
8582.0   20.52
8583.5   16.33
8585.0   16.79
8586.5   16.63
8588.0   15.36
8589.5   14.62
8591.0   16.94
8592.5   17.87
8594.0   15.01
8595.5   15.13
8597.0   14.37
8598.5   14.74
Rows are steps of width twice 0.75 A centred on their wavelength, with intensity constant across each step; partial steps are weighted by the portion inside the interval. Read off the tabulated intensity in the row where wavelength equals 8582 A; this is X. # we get 20.52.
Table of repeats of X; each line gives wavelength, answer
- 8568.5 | 13.51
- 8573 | 16.59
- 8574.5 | 16.77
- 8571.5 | 13.34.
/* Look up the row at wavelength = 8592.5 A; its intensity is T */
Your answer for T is 17.87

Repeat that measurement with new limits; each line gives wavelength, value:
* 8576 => 16.5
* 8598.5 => 14.74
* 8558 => 14.74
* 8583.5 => 16.33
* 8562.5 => 18.19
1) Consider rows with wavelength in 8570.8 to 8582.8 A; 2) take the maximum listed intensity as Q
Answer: 20.52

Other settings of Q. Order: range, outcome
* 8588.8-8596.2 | 17.87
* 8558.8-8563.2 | 18.19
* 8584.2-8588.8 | 16.79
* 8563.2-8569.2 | 18.76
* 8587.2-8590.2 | 15.36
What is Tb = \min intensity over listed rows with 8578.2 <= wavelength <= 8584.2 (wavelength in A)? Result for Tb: 15.73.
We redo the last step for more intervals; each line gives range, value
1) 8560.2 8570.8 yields 9.791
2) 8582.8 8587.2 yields 16.33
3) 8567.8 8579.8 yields 13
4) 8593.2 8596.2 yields 15.01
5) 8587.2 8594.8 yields 14.62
